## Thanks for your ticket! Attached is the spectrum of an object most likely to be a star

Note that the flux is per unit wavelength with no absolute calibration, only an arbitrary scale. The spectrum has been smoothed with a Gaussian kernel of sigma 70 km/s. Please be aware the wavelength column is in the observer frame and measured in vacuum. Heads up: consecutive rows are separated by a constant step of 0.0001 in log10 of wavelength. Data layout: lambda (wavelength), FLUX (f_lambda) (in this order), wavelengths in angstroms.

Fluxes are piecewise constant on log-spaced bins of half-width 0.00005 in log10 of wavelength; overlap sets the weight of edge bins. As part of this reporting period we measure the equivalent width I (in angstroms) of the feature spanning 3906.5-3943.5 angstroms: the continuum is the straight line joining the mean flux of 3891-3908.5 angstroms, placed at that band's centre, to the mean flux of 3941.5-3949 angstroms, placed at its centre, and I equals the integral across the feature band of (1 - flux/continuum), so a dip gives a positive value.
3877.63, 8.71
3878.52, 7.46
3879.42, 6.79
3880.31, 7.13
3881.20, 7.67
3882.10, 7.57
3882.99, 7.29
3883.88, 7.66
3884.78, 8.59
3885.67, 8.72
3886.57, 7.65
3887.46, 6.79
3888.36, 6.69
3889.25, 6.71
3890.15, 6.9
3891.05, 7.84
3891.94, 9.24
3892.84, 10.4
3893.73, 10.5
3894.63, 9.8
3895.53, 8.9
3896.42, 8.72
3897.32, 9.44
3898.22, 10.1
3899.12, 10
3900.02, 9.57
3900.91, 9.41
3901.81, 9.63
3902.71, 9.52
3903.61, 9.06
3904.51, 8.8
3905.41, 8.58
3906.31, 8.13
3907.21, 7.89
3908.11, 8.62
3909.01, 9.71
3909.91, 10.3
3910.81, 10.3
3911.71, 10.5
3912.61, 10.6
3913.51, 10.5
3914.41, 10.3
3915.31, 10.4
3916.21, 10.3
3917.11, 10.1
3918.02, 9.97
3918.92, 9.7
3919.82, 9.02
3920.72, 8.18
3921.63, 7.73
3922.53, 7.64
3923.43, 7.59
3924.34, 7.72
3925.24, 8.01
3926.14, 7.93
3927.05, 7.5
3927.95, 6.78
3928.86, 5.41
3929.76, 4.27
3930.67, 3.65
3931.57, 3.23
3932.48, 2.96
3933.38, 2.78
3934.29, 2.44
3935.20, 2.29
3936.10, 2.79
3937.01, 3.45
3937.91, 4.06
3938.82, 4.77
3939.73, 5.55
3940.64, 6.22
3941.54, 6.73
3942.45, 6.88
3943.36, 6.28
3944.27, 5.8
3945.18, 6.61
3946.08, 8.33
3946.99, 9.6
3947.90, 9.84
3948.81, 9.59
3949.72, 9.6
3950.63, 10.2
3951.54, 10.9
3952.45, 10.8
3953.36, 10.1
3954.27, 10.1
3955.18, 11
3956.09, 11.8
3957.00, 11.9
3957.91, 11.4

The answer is 6.0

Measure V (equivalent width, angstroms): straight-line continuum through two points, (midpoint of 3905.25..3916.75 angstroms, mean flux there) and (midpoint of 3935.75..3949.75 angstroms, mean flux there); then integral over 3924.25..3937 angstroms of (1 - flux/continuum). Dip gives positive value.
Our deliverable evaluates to 5.2 angstroms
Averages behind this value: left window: 9.74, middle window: 4.71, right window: 6.57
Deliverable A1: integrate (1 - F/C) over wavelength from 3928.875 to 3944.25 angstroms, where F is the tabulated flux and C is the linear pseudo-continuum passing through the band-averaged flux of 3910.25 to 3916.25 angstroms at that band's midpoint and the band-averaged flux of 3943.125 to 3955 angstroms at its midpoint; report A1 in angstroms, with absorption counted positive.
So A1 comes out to 8.4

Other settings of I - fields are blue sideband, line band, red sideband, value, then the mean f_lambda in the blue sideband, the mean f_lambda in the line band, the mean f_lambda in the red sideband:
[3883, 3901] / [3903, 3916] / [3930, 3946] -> -4.6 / 8.64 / 9.57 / 4.59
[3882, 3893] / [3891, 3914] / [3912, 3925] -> -2.7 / 7.79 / 9.5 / 9.26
